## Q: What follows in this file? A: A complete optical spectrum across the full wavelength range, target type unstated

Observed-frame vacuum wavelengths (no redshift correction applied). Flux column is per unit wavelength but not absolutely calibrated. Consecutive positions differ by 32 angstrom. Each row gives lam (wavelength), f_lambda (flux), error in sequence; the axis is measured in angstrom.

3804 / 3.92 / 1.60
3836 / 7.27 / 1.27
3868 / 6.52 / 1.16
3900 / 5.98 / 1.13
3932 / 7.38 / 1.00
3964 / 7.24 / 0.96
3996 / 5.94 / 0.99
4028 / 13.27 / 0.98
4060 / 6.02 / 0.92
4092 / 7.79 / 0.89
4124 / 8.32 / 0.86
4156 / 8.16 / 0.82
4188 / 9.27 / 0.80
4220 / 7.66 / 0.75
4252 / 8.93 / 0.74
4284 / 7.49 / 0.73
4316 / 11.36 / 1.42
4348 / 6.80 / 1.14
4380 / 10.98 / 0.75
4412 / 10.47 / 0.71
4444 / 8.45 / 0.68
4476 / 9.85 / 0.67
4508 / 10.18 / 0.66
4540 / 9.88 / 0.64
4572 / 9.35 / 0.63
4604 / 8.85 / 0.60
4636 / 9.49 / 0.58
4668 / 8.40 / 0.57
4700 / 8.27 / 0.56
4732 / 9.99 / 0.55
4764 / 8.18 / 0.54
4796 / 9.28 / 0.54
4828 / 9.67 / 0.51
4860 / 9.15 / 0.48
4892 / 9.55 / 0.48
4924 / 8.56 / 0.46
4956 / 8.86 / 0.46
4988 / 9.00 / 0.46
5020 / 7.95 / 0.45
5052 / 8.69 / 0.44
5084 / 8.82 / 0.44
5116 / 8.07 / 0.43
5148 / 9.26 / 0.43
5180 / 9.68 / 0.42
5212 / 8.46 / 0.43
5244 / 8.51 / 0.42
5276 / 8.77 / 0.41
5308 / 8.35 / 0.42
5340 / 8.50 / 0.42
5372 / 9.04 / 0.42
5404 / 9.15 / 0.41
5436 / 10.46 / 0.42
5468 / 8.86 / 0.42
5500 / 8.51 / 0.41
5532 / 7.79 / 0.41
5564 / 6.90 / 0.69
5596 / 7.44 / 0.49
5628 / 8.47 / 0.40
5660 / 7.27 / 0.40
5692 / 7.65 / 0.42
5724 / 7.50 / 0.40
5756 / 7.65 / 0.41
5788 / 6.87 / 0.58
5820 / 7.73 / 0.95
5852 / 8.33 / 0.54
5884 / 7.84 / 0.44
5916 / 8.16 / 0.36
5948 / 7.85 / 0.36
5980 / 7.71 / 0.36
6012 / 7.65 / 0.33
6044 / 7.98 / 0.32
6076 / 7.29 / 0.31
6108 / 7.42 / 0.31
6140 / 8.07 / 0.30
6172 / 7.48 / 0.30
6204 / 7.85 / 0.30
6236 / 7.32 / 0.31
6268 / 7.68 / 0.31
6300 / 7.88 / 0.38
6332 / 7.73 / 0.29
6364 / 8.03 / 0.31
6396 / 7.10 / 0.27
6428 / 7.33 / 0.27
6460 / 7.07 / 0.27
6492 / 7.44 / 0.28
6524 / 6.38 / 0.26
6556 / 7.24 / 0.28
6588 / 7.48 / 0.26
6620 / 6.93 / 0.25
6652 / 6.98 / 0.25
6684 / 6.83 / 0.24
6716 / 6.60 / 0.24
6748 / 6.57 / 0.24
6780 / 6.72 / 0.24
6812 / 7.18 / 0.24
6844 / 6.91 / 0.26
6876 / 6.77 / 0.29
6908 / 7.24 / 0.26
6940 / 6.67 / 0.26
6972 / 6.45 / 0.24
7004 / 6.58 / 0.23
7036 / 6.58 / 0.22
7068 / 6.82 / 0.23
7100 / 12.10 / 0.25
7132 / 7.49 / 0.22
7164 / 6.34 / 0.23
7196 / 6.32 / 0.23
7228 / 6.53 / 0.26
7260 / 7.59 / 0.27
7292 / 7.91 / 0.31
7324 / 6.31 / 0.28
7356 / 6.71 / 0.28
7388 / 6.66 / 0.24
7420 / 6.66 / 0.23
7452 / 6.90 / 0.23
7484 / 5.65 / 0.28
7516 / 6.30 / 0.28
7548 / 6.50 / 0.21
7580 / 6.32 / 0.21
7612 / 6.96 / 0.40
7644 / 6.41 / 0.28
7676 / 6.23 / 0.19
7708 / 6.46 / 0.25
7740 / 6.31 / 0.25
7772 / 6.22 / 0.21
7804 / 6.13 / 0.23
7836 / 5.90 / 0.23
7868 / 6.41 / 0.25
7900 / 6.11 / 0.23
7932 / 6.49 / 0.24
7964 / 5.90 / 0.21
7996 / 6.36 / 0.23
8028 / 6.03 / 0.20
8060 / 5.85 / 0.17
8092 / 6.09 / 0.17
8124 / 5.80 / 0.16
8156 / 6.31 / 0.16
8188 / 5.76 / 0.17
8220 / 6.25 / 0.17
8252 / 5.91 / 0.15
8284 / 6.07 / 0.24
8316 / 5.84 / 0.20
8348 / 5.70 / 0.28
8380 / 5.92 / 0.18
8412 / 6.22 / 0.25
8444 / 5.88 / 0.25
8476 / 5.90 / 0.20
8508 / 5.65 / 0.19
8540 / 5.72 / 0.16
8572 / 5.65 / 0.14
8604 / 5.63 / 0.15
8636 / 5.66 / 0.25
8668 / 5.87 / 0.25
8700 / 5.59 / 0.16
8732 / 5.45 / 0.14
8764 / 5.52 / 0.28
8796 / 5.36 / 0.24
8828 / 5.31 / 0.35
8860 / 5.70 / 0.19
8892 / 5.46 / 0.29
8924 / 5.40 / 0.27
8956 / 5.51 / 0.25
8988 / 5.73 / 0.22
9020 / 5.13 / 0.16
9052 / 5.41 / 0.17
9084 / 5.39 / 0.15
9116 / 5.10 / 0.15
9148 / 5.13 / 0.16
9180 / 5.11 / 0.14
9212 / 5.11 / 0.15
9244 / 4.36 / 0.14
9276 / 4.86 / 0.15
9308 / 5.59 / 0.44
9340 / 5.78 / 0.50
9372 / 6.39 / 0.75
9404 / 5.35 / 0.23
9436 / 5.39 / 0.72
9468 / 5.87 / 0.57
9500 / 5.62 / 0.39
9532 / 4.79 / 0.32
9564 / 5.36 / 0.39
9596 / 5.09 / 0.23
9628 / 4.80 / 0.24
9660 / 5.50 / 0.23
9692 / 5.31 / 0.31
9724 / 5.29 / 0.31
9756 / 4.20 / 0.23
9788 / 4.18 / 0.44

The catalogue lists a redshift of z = 0.08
